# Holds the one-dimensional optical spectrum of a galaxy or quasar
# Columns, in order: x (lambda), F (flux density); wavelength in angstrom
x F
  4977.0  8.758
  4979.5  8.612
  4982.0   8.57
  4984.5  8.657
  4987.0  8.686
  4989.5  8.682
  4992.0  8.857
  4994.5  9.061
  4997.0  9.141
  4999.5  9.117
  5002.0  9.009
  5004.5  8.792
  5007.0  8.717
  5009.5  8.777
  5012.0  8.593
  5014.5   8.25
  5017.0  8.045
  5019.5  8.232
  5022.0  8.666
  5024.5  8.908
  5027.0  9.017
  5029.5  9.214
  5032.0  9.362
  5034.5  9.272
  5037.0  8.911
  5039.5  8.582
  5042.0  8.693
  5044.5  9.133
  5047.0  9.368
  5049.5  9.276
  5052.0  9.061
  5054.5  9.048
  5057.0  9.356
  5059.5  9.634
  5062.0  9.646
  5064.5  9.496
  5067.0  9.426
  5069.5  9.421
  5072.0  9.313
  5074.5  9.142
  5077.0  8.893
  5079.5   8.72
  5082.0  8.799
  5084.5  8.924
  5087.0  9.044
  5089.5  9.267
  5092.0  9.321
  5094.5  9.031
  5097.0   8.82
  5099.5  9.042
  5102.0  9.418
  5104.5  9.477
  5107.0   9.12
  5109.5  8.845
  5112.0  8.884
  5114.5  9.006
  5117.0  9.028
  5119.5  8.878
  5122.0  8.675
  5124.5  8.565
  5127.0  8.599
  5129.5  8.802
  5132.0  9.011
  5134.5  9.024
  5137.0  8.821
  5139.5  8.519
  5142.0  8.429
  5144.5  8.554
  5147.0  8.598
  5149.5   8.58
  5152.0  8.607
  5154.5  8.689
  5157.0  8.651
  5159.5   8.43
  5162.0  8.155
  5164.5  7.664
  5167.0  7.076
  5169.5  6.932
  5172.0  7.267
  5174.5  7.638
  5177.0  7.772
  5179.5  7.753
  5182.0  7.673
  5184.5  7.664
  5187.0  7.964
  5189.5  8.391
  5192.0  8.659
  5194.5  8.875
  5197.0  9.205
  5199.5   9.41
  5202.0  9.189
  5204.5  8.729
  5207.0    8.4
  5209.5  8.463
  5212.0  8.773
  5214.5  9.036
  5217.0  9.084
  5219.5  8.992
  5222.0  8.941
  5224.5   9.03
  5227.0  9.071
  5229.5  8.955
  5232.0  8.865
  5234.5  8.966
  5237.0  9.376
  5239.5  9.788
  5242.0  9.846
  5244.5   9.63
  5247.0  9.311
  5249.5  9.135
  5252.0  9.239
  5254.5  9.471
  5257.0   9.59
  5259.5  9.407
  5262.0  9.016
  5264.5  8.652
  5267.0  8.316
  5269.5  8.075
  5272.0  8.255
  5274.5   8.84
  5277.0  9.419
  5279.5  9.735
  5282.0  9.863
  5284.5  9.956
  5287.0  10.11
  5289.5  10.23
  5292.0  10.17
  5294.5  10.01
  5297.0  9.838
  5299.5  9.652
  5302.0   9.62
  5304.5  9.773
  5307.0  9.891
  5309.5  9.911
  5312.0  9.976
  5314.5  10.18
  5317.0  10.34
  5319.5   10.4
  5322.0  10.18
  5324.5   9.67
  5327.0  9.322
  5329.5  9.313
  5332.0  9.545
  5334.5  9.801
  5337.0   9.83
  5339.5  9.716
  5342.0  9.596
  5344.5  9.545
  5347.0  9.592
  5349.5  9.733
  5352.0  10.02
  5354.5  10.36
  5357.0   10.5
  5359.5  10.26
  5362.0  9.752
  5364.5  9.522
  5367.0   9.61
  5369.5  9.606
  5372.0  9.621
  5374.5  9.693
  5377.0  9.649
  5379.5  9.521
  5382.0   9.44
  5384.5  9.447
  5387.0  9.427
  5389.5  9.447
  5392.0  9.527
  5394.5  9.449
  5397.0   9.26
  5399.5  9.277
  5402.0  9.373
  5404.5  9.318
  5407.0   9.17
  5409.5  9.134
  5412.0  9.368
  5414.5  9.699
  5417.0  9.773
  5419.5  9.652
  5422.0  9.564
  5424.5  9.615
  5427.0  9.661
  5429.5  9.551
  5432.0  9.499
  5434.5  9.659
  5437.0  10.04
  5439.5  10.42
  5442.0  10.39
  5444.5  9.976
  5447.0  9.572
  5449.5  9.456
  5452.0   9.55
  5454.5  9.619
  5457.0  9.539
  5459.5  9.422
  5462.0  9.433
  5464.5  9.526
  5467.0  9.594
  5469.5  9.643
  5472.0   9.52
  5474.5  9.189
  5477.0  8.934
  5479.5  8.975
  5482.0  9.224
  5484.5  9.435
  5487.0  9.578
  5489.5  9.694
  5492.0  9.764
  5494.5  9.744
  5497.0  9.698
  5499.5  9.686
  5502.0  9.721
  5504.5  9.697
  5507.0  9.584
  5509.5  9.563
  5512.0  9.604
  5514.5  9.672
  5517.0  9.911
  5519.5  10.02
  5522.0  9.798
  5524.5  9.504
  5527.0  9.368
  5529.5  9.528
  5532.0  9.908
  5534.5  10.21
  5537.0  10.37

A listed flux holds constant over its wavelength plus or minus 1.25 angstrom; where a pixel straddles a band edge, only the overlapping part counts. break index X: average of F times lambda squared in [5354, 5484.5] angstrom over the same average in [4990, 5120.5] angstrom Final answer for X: 1.22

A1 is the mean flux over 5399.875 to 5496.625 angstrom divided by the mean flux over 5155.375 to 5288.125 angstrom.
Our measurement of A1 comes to 1.09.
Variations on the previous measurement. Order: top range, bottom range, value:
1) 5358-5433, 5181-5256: 1.07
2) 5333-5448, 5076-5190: 1.13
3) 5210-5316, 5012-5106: 1.04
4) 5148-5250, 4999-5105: 0.95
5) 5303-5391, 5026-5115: 1.07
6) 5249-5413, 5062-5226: 1.10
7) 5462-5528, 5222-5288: 1.04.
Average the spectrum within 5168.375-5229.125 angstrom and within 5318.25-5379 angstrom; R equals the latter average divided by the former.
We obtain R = 1.16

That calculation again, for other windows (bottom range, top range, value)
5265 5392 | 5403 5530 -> 0.99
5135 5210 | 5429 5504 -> 1.16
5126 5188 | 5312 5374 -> 1.20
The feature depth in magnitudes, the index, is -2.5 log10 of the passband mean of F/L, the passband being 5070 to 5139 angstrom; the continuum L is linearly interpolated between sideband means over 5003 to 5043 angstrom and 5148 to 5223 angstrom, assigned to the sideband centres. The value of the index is -0.053 mag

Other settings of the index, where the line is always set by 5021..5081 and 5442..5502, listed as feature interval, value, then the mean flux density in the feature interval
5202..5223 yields 0.06 mag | 8.82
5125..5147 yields 0.06 mag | 8.71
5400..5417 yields 0.01 mag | 9.37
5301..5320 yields -0.07 mag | 10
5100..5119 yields 0.01 mag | 9.1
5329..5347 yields -0.03 mag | 9.63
